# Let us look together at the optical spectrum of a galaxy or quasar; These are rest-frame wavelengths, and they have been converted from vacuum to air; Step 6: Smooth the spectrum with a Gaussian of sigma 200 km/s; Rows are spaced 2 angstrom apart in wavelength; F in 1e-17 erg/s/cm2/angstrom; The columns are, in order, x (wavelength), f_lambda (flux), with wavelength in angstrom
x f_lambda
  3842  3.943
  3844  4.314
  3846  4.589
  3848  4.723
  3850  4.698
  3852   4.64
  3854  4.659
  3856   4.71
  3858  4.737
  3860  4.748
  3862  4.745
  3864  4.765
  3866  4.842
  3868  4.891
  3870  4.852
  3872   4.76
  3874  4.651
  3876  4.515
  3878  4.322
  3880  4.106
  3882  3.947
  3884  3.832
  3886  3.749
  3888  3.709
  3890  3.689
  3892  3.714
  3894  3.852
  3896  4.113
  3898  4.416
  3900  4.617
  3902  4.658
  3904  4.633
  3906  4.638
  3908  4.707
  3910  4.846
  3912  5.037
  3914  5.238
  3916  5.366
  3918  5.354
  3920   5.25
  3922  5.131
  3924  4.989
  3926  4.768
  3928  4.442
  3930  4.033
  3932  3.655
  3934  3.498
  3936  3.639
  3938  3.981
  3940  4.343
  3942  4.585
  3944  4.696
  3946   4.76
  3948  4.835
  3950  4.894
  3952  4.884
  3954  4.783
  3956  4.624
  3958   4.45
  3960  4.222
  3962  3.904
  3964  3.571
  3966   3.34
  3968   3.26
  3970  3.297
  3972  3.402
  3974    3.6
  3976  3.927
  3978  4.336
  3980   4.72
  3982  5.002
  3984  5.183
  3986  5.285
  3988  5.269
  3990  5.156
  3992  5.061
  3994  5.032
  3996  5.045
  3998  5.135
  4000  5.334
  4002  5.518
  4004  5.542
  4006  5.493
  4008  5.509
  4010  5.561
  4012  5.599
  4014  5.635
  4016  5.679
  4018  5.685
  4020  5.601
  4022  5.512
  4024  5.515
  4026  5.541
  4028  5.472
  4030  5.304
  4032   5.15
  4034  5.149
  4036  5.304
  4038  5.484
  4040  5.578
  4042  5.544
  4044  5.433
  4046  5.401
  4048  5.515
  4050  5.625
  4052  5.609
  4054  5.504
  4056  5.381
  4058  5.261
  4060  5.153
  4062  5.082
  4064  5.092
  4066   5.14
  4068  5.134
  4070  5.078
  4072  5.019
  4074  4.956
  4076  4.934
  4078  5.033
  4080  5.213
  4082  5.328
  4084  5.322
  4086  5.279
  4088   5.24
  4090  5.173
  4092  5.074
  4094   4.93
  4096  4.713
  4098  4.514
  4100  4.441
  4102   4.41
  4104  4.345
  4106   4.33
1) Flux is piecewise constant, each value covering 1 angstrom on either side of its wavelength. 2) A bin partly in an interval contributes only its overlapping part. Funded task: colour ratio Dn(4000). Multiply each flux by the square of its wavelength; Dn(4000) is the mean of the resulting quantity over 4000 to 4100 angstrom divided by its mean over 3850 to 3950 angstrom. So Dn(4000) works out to 1.27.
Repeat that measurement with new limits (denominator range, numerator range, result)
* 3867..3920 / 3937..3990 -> 1.01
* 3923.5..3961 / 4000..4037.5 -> 1.29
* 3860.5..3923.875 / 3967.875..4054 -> 1.20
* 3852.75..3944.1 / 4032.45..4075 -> 1.28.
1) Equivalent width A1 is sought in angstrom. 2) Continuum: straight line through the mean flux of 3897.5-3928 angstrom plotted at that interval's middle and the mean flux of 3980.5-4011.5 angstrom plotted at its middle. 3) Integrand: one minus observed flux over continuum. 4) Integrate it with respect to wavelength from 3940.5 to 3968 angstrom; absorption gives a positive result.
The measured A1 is 3.8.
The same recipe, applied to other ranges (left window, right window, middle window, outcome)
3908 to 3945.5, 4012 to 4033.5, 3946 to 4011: 5.58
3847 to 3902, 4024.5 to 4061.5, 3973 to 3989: 1.20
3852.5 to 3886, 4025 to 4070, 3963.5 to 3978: 4.24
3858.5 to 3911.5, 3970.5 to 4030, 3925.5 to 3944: 2.36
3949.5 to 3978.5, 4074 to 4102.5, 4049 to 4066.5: -2.14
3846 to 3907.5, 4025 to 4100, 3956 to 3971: 3.19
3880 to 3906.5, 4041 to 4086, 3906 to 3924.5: -3.56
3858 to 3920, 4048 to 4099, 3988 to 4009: -1.63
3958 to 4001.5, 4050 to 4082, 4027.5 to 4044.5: -1.53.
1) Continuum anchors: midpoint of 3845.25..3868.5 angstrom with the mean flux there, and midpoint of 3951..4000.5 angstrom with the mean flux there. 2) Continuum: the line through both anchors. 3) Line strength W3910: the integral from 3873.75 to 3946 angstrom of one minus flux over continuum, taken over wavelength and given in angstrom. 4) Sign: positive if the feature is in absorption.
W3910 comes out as 3.09 angstrom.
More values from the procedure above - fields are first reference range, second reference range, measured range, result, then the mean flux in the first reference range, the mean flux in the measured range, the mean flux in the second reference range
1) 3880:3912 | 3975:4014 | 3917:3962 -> 1.07 angstrom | 4.23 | 4.52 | 5.16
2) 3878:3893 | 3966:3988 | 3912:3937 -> -3.93 angstrom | 3.85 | 4.63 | 4.21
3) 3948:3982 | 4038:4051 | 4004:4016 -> -1.61 angstrom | 4.13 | 5.57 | 5.51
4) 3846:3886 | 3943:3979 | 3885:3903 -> 1.56 angstrom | 4.57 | 4.06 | 4.15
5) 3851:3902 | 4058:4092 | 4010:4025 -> -2.07 angstrom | 4.39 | 5.6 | 5.14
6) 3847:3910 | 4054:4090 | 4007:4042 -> -3.51 angstrom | 4.45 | 5.49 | 5.17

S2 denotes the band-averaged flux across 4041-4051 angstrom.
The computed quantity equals 5.5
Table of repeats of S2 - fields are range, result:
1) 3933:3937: 3.57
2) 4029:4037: 5.23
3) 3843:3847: 4.45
